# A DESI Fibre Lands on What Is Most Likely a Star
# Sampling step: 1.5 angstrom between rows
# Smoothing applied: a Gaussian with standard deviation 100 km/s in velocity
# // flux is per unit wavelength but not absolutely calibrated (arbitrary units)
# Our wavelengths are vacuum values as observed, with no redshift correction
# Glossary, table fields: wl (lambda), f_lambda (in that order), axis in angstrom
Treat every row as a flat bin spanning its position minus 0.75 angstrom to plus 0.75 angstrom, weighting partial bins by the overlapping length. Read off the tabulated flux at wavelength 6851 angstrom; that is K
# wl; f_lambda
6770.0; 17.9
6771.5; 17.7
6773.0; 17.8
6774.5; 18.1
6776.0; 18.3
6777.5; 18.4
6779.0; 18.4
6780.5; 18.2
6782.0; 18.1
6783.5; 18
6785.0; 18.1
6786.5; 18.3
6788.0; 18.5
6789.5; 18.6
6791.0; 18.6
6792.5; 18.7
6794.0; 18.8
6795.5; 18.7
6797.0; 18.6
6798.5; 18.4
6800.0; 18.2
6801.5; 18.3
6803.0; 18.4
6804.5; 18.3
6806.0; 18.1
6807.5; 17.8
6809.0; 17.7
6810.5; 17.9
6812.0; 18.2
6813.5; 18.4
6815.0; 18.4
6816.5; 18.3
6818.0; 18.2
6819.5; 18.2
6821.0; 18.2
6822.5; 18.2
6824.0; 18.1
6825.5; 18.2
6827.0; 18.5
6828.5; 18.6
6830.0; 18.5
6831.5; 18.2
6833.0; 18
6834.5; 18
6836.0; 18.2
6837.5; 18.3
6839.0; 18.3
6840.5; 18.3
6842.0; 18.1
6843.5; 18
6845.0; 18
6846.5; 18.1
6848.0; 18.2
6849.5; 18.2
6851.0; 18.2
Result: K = 18.2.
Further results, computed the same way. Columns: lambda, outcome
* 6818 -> 18.2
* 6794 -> 18.8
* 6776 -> 18.3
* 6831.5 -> 18.2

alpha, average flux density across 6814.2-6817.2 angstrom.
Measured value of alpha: 18.4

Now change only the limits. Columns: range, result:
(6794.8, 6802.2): 18.4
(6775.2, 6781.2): 18.3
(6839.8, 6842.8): 18.2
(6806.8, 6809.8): 17.8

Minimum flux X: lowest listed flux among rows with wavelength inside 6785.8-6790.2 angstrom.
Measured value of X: 18.3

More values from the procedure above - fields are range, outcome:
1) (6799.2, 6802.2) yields 18.2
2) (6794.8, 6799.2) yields 18.4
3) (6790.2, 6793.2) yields 18.6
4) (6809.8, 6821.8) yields 17.9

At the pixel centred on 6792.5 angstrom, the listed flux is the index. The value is 18.7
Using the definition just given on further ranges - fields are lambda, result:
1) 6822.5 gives 18.2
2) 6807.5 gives 17.8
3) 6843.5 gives 18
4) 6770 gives 17.9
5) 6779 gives 18.4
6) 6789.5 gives 18.6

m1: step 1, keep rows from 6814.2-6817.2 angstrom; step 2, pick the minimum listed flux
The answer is 18.3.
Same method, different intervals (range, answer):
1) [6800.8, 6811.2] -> 17.7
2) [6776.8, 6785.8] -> 18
